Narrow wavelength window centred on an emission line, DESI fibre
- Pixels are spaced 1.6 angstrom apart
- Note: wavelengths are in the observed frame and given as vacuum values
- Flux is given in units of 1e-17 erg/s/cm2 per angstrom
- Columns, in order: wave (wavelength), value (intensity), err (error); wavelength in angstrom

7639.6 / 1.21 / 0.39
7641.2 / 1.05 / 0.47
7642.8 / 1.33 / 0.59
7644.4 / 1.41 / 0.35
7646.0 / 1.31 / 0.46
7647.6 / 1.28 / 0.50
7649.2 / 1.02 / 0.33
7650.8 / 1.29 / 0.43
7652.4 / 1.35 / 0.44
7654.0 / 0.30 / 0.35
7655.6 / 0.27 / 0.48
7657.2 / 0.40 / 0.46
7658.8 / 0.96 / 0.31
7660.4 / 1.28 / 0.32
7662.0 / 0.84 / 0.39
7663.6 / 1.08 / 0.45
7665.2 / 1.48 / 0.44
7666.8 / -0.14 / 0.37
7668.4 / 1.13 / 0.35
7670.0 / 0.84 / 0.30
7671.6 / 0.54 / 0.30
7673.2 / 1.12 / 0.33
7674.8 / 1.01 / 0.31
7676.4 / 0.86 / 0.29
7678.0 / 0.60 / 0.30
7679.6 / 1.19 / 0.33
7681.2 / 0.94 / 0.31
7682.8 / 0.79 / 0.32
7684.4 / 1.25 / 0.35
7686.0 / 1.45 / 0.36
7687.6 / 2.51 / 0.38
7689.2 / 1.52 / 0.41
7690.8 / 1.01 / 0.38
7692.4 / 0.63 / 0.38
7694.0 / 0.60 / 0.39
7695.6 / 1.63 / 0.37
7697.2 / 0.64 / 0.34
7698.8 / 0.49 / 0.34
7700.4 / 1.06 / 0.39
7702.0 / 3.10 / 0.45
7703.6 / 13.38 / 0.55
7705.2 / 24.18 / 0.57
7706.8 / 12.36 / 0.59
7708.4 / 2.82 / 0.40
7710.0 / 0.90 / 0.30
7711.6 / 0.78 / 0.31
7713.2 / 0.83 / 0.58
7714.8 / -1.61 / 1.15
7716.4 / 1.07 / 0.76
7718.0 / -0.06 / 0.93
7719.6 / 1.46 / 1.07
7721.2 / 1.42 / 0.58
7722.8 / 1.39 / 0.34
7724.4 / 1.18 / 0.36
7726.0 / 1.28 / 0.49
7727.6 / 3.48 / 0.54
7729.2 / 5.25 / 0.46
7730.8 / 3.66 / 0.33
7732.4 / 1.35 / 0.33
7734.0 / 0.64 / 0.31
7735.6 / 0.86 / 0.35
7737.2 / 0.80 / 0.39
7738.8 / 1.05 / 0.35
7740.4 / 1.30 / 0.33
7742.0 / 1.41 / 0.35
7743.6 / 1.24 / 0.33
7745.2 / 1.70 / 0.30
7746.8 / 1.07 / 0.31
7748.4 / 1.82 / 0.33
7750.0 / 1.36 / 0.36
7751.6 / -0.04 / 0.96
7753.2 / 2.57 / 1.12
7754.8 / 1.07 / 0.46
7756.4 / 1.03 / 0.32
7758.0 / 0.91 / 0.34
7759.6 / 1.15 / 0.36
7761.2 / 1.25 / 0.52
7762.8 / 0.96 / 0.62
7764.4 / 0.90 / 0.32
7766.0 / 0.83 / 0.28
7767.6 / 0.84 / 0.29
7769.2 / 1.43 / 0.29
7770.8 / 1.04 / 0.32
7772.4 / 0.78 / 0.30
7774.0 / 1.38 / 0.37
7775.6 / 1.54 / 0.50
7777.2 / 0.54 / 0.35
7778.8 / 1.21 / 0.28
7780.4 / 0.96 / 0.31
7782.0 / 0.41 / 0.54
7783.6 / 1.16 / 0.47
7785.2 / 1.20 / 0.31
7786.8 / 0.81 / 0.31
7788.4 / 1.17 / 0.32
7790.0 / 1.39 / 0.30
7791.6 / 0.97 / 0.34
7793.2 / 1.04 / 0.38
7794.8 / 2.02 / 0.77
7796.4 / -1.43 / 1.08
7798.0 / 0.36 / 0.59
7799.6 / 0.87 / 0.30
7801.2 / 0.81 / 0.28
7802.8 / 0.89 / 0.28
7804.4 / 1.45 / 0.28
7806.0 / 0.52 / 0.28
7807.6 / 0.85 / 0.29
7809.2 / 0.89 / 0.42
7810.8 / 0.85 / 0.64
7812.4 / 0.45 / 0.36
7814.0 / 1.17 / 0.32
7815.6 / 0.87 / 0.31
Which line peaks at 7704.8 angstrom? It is H-alpha 6563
